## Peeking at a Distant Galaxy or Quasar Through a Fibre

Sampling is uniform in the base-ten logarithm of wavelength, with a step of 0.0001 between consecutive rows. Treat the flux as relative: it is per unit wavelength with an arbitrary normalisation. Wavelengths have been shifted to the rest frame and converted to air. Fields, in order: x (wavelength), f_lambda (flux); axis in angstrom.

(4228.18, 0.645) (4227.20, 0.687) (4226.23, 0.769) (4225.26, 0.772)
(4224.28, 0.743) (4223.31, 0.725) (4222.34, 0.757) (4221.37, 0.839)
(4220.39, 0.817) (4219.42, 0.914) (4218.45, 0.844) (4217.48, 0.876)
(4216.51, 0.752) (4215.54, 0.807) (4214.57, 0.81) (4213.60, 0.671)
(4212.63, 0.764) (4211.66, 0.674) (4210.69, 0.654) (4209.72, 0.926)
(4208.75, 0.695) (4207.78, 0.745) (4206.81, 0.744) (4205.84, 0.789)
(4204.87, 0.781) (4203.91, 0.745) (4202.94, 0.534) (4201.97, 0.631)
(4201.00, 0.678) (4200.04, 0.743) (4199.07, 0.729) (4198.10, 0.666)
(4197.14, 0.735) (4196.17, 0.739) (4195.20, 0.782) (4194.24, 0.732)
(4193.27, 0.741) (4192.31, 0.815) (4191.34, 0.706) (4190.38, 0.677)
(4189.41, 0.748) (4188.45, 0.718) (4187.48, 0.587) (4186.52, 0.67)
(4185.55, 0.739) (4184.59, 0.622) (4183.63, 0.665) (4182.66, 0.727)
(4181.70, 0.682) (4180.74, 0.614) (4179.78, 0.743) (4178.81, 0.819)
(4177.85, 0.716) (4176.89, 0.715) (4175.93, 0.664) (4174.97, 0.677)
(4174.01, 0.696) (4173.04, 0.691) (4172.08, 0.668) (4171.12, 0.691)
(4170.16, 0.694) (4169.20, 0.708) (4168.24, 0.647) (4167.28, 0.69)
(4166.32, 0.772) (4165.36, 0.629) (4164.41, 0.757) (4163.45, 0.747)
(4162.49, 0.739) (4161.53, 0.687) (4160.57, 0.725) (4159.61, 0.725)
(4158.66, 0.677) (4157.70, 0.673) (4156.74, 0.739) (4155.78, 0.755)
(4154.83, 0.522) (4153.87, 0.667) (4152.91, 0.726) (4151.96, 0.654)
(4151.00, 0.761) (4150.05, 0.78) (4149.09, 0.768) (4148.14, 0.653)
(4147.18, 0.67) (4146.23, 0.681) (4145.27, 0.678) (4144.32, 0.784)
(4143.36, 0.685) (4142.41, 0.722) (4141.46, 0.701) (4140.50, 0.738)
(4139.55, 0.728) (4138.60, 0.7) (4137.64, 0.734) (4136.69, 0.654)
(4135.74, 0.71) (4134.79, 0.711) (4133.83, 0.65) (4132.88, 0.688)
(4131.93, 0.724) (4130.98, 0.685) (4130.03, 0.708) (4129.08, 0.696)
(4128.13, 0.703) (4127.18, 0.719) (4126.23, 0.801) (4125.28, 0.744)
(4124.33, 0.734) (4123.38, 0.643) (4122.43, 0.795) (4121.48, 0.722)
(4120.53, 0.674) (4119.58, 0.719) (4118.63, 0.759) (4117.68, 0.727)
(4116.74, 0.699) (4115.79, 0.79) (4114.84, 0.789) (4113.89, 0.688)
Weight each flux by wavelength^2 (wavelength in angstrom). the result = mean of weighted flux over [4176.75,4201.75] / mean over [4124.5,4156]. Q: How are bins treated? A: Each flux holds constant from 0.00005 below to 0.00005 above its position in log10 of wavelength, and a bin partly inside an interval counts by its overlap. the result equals 1.03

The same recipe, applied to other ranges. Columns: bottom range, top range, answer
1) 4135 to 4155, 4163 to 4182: 1.01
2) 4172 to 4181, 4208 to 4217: 1.08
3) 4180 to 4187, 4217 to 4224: 1.24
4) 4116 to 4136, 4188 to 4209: 1.04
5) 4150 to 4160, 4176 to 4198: 1.04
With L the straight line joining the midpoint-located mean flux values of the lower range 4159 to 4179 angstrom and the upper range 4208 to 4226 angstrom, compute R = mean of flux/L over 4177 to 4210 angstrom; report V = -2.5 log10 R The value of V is 0.04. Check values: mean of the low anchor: 0.706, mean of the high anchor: 0.779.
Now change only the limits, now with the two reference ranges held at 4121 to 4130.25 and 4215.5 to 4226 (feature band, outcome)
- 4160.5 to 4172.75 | 0.08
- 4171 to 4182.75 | 0.10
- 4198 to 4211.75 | 0.10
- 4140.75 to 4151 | 0.04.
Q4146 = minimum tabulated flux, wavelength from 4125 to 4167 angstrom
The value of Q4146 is 0.522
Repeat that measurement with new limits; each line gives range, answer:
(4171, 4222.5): 0.534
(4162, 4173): 0.629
